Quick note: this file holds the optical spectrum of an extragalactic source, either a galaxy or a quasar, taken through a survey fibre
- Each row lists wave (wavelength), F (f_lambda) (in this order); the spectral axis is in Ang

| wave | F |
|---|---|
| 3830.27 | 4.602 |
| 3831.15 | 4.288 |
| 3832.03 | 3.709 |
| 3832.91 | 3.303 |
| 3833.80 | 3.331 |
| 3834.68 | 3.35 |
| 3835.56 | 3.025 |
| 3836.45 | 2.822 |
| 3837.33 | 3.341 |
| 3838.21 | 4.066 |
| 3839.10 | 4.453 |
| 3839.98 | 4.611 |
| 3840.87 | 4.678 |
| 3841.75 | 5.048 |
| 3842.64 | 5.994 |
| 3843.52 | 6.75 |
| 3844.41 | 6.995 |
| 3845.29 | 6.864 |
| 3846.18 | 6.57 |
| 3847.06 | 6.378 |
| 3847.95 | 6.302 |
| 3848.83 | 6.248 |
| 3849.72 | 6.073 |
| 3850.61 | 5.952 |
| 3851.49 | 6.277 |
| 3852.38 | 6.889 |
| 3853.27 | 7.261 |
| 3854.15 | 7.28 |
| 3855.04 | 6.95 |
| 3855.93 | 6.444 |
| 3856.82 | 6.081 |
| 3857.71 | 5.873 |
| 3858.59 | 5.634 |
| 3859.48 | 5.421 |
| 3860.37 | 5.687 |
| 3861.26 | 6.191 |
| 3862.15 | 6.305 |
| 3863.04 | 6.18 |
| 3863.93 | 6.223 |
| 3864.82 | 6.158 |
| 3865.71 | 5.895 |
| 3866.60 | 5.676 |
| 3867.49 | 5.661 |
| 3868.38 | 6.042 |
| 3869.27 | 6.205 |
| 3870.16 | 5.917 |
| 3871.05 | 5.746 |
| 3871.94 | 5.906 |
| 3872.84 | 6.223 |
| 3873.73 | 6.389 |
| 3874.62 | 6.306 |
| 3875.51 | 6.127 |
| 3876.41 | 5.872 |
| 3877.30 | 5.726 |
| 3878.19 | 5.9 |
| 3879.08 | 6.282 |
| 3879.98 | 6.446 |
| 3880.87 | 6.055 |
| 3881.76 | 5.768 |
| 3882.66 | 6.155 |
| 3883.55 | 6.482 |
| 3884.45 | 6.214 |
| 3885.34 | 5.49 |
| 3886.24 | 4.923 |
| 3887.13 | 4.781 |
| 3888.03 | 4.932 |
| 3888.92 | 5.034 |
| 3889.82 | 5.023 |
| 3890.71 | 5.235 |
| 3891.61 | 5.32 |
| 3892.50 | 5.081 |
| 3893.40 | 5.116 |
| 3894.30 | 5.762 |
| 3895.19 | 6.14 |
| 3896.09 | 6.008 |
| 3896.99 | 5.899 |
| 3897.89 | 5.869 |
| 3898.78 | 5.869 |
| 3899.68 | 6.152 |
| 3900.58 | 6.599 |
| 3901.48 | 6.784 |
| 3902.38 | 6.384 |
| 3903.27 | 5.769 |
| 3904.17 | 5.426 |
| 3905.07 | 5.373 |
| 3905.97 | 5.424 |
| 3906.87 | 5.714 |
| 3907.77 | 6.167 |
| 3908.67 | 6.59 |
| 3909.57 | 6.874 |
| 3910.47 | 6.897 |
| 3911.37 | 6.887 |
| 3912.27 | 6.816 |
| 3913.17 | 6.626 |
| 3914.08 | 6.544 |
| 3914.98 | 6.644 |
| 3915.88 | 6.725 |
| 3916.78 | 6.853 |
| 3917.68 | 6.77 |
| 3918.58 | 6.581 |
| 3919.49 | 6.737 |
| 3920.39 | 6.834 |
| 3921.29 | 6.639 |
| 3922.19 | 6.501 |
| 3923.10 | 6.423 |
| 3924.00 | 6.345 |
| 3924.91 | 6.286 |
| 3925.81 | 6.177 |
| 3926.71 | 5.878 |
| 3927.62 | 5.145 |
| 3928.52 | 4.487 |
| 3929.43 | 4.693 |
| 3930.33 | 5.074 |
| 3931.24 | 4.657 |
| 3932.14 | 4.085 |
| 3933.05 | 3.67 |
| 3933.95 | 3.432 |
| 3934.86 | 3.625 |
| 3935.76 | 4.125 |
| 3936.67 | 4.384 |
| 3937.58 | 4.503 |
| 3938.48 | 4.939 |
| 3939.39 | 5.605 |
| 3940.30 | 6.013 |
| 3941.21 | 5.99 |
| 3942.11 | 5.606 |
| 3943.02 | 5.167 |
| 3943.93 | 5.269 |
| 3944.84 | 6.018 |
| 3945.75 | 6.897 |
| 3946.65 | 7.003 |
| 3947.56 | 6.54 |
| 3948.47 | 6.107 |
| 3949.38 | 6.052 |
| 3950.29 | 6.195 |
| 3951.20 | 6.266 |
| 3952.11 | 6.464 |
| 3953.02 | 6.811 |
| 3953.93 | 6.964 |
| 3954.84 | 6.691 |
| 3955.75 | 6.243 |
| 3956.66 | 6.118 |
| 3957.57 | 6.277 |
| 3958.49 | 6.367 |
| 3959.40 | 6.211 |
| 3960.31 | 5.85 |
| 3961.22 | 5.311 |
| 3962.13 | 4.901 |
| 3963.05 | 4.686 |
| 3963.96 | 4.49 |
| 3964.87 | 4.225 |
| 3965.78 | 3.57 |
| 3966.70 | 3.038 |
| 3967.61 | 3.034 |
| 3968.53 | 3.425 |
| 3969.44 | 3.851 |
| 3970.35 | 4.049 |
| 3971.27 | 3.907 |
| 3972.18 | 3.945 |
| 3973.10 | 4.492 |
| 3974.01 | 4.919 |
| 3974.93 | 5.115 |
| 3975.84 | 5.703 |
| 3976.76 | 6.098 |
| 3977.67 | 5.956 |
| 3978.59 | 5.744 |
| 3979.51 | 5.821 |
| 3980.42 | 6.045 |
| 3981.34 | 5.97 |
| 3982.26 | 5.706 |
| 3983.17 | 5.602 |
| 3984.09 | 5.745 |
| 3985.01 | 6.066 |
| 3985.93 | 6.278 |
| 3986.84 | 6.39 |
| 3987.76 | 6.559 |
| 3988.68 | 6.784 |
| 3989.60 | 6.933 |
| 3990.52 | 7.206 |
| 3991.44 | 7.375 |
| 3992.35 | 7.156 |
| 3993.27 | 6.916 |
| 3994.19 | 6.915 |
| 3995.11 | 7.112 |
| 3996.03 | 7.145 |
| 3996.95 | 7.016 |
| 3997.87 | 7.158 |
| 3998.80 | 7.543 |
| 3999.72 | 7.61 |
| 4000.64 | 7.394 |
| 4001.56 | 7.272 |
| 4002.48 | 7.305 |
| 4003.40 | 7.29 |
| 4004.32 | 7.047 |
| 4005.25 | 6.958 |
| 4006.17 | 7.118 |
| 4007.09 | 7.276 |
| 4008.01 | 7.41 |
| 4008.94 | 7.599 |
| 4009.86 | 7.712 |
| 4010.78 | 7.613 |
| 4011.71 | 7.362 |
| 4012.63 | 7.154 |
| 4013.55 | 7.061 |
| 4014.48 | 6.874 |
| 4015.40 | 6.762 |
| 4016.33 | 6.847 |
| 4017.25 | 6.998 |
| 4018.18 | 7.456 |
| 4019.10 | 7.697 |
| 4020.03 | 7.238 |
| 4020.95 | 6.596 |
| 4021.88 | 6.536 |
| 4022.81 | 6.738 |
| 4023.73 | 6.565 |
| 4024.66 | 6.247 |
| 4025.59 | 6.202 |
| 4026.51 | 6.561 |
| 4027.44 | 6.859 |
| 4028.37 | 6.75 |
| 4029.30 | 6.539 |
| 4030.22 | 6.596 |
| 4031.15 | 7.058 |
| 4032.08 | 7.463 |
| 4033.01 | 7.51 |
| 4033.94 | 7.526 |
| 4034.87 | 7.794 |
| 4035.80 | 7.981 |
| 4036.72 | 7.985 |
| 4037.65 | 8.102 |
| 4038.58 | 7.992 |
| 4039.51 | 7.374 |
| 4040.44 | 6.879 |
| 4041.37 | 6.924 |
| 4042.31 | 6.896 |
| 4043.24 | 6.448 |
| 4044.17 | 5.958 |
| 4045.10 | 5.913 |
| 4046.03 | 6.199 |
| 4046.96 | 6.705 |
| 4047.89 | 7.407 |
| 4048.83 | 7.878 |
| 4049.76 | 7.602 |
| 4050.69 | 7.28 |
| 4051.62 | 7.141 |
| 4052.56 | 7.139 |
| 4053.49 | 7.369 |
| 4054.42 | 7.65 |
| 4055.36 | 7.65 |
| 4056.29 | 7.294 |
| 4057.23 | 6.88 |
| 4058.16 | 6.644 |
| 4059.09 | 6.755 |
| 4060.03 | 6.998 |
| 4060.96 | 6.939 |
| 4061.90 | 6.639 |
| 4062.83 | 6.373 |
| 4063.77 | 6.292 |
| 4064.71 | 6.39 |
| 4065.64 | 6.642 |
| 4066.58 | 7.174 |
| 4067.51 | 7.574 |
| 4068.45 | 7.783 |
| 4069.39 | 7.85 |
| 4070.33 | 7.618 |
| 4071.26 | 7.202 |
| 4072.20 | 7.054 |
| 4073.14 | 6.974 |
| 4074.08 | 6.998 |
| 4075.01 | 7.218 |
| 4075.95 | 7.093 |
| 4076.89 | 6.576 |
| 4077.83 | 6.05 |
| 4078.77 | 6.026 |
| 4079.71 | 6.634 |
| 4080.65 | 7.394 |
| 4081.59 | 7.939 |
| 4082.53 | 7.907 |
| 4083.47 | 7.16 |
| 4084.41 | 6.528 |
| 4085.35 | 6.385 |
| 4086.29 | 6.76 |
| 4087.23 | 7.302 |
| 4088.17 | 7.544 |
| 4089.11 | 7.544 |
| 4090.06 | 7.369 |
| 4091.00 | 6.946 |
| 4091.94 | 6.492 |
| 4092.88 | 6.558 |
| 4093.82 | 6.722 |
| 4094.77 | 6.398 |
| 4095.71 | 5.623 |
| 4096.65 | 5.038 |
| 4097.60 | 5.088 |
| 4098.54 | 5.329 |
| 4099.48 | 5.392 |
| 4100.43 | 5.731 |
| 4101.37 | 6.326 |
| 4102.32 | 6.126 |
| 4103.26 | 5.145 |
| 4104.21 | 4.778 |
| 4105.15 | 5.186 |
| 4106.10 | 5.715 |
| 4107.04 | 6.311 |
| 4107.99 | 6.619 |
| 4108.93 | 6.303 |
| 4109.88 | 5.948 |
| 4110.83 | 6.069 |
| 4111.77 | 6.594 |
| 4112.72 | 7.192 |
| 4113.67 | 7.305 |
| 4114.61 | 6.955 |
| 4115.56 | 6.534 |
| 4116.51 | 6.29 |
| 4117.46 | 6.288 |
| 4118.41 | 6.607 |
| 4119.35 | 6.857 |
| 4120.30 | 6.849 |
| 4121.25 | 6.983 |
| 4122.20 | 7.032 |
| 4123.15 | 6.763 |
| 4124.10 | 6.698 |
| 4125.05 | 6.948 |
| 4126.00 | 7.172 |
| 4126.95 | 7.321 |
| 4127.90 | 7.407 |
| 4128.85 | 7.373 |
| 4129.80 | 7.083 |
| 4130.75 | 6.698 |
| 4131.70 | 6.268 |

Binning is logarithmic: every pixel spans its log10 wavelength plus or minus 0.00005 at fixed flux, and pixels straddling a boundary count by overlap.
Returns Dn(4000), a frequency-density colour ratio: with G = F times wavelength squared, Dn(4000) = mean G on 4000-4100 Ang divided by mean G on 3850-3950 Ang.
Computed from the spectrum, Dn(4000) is 1.3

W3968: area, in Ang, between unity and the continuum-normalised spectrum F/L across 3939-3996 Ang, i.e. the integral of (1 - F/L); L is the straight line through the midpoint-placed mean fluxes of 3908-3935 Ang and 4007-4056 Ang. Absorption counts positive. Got 6.0 Ang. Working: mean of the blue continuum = 5.94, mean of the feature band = 5.75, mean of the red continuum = 7.11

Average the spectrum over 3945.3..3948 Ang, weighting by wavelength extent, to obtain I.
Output 6.83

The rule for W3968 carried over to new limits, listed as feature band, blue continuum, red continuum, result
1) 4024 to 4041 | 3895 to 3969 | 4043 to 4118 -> -2.1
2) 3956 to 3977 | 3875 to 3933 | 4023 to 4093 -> 5.3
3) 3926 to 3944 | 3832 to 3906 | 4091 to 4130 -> 3.2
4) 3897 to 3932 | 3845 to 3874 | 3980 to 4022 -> 1.9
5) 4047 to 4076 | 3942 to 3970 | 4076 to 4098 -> -3.0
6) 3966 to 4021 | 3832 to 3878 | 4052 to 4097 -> 1.1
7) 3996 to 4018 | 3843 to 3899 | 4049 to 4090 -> -1.6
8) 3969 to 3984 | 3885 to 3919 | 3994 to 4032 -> 3.4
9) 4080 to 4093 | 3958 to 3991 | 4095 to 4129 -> -2.1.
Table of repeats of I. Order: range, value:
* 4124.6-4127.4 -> 7.15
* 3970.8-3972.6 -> 3.92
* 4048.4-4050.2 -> 7.75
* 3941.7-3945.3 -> 5.5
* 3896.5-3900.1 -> 5.95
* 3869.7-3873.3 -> 5.95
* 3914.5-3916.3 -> 6.69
